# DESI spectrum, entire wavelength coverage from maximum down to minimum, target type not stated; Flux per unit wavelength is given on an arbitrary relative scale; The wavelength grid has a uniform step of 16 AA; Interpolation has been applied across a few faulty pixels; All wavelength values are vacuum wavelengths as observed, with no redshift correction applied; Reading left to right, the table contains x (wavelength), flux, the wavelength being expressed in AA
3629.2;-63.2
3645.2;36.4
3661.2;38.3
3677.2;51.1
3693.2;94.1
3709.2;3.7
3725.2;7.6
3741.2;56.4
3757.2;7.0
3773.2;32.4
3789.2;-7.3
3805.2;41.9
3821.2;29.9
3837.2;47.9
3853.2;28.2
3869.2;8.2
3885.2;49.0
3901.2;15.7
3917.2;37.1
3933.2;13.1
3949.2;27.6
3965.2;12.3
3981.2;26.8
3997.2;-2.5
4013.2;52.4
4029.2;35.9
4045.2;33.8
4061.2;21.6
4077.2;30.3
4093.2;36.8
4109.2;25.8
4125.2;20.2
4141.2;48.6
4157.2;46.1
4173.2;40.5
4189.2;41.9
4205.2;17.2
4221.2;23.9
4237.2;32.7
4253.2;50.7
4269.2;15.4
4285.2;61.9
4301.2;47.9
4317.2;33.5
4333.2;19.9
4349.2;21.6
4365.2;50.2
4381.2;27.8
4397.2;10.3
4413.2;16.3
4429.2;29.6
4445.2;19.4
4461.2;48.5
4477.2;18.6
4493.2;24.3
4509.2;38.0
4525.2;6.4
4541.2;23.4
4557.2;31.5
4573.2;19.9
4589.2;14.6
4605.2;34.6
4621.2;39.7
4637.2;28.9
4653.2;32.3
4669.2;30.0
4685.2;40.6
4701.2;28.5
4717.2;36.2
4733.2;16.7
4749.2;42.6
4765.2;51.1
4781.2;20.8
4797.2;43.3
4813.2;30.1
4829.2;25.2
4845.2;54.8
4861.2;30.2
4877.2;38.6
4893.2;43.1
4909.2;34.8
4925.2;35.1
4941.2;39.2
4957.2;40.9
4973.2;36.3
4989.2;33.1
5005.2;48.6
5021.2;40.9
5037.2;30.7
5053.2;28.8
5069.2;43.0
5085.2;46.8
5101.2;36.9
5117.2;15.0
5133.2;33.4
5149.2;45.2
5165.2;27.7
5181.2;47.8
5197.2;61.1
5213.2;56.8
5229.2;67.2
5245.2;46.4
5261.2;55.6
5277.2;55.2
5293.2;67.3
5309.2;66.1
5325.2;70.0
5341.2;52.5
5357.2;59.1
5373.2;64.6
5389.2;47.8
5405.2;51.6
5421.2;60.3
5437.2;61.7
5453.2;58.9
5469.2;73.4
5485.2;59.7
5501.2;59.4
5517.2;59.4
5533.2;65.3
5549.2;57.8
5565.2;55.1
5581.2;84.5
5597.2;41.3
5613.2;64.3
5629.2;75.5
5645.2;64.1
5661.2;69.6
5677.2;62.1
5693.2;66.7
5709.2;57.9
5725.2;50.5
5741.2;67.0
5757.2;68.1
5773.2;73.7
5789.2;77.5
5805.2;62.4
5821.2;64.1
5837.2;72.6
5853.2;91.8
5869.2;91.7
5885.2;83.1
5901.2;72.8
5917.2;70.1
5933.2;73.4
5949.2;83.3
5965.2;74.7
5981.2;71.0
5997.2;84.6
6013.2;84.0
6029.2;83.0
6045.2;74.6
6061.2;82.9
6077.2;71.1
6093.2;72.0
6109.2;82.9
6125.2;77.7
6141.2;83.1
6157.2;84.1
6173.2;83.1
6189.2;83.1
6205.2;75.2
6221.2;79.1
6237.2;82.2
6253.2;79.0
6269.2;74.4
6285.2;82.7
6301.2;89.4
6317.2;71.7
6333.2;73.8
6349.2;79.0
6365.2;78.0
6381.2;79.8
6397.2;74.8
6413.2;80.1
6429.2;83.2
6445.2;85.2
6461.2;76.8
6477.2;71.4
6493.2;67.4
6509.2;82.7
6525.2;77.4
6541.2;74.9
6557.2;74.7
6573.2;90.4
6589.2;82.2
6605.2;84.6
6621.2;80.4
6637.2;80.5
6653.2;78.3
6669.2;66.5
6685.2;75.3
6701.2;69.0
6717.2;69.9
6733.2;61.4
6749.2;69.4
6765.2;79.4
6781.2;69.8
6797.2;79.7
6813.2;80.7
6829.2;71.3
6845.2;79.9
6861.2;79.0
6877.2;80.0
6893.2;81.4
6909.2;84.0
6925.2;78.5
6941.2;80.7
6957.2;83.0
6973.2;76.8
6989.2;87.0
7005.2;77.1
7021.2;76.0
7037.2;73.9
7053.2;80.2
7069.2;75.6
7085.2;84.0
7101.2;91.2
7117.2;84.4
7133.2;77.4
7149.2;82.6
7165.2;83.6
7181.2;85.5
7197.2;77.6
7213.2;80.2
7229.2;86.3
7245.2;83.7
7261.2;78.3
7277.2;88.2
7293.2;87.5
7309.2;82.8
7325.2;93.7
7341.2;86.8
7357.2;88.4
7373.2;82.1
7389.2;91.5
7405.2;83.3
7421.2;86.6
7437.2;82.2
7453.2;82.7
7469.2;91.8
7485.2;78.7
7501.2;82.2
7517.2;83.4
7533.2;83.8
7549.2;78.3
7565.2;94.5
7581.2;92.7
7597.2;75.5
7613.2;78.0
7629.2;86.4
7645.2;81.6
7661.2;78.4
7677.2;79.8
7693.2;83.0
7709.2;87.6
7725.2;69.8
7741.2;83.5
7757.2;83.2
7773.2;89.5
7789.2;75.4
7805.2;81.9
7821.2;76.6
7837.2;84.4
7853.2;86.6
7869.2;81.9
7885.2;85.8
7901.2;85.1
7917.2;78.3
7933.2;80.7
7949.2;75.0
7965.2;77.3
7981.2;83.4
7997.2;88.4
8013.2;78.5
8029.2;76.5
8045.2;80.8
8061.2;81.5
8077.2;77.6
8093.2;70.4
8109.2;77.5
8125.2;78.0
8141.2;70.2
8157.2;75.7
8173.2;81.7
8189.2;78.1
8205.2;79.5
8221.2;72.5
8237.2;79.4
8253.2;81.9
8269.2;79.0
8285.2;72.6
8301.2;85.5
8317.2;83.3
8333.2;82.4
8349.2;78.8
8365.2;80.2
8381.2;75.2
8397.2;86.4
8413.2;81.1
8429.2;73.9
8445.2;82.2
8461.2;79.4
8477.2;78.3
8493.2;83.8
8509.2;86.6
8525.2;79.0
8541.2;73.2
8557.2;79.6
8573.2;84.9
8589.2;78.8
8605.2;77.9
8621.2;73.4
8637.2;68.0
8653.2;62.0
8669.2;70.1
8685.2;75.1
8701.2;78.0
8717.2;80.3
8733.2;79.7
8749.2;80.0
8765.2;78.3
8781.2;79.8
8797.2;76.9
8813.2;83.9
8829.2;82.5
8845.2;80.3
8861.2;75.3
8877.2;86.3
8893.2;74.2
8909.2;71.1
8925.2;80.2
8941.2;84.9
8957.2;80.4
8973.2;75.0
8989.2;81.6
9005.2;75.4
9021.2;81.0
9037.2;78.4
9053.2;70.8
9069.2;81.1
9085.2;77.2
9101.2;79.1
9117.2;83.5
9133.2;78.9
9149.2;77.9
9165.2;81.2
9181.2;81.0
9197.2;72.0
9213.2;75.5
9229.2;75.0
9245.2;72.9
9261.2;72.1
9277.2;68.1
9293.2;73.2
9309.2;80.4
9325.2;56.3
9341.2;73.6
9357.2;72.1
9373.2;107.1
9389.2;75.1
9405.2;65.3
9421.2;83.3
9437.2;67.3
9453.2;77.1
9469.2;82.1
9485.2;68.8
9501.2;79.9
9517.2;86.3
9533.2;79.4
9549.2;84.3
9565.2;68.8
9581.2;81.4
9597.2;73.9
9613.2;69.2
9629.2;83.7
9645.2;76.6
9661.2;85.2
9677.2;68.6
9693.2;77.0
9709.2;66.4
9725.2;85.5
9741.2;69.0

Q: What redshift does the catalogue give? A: 0.30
